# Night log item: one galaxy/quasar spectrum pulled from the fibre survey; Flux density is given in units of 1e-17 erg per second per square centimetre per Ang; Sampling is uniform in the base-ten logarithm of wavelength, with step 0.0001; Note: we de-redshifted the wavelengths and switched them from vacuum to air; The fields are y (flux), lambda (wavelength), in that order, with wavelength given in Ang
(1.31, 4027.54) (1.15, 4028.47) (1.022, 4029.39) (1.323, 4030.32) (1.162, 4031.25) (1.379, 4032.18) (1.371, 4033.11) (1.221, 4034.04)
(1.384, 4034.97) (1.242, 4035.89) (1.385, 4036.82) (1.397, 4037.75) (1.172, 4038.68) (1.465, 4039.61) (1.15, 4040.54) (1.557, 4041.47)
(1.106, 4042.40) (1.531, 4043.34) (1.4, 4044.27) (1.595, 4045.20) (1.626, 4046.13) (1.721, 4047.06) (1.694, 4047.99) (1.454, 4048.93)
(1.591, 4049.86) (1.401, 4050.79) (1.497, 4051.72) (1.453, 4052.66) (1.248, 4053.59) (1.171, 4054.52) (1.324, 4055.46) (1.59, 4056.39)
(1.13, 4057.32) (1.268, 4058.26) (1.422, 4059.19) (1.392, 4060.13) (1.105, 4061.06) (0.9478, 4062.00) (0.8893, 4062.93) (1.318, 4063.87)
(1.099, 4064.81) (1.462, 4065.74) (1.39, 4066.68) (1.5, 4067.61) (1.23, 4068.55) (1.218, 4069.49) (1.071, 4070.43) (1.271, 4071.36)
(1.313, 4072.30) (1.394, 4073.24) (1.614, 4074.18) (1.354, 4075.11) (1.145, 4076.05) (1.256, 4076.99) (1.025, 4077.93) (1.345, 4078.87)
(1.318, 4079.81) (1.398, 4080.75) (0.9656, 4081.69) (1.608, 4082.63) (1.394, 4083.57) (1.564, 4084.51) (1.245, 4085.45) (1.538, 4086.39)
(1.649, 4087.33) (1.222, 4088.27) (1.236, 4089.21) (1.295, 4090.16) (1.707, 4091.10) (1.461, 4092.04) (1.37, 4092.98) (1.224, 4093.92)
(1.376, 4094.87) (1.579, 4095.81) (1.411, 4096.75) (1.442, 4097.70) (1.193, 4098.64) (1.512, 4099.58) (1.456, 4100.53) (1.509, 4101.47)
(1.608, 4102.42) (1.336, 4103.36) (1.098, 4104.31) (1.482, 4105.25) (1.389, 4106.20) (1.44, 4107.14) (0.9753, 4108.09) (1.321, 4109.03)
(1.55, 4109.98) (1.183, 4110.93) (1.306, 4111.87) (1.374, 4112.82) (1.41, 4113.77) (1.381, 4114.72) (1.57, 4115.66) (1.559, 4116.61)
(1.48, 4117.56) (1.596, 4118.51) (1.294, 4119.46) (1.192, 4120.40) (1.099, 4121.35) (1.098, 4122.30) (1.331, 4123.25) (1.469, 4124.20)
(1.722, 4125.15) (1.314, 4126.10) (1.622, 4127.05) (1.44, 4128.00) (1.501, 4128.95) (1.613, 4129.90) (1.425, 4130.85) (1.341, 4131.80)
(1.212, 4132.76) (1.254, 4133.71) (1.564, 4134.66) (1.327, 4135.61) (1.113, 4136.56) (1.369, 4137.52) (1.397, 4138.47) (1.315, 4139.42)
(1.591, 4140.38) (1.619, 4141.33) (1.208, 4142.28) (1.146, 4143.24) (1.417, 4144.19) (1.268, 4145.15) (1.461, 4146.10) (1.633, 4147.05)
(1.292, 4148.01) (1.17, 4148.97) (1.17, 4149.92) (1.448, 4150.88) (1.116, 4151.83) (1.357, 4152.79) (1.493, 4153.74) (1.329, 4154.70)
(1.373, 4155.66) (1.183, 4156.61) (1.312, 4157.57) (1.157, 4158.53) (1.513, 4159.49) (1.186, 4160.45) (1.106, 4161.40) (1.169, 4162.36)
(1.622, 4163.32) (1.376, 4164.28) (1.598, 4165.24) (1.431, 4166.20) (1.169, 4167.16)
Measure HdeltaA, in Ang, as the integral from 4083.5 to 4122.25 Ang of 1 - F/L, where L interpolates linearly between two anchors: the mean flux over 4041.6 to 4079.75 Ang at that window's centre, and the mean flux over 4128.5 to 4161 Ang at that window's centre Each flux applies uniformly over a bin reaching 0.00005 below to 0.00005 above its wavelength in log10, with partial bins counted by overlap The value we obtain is -1.2 Ang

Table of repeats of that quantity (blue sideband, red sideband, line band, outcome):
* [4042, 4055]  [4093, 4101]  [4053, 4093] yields 3.3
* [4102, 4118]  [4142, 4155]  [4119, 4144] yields -0.4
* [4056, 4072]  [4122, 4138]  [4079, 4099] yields -1.3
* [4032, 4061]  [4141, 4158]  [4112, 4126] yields -0.5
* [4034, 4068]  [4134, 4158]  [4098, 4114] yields -0.1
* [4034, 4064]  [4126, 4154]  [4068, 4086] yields 0.8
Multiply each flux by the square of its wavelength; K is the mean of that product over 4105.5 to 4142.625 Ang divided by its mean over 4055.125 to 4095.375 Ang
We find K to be 1.1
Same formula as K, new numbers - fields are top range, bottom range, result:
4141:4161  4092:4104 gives 0.96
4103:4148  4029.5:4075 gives 1.06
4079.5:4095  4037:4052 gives 0.97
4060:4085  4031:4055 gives 0.93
